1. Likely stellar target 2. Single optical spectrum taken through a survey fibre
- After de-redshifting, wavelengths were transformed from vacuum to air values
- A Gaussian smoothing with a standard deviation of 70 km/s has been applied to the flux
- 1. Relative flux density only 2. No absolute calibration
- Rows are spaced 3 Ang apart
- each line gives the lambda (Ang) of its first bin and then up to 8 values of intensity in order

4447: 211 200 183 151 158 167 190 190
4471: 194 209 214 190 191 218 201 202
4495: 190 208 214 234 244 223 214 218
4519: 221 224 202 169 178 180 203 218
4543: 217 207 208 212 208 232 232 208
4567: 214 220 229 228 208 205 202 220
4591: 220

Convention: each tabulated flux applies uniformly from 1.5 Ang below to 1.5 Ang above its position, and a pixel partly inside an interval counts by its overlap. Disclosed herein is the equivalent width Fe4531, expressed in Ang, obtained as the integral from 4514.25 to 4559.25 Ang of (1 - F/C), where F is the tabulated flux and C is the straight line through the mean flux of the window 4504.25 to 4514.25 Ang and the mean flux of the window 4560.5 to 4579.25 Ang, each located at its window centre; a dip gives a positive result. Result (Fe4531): 3.6 Ang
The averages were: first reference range 228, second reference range 220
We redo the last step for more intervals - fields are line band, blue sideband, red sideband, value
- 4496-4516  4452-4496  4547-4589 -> -2.3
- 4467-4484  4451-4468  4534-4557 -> -1.8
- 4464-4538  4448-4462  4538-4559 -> -4.6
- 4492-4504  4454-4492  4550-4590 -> -0.7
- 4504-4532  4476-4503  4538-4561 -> -0.4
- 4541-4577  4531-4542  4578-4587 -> -2.9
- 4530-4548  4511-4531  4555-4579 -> 0.9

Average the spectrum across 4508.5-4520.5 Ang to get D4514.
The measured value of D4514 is 219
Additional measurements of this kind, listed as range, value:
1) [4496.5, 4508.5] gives 225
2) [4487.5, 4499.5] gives 200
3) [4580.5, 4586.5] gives 204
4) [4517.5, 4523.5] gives 222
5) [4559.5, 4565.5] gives 220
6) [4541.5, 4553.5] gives 211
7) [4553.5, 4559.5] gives 220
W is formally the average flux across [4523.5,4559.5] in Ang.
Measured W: 203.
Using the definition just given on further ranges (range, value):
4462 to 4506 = 202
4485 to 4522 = 216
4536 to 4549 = 211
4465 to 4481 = 199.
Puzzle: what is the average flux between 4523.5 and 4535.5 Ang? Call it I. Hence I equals 182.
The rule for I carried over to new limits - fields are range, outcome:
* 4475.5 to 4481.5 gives 202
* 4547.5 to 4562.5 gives 218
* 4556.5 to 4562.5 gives 232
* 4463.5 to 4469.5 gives 190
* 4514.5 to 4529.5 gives 207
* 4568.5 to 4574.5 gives 224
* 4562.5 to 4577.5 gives 220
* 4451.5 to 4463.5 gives 165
